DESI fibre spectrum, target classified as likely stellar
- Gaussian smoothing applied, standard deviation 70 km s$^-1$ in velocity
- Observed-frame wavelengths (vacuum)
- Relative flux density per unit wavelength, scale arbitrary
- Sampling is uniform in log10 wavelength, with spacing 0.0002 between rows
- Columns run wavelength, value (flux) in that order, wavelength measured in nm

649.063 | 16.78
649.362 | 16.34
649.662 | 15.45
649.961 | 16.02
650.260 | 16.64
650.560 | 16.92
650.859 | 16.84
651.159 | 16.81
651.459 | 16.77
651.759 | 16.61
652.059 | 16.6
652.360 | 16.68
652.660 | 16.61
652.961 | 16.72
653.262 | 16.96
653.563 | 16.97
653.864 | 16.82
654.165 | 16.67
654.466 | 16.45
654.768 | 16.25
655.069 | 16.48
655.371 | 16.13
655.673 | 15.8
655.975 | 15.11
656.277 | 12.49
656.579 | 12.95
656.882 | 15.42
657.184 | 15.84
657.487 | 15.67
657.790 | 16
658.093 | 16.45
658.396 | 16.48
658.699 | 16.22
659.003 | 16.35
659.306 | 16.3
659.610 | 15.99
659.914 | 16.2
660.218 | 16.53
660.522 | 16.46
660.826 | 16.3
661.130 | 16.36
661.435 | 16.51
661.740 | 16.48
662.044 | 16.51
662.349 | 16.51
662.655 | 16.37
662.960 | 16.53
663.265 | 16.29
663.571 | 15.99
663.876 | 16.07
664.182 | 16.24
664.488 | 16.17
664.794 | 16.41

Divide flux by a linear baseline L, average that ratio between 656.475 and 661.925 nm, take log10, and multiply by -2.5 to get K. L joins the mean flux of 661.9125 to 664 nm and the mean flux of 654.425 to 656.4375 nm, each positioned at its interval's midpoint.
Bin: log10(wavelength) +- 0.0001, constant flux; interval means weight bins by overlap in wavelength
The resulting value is -0.011 mag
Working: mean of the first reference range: 15.5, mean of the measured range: 16.1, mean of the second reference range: 16.3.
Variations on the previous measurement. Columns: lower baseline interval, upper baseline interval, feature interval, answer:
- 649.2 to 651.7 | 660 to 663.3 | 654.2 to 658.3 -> 0.064 mag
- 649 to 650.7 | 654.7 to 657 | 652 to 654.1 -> -0.076 mag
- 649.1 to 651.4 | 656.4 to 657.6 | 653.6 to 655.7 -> -0.068 mag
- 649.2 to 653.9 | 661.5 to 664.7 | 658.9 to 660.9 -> 0.006 mag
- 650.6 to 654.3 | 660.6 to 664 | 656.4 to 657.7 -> 0.111 mag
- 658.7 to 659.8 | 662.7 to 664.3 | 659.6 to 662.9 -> -0.012 mag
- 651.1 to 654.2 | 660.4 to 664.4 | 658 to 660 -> 0.014 mag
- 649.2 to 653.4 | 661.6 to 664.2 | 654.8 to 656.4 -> 0.079 mag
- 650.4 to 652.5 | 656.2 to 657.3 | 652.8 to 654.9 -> -0.073 mag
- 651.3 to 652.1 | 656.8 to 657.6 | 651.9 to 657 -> 0.016 mag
